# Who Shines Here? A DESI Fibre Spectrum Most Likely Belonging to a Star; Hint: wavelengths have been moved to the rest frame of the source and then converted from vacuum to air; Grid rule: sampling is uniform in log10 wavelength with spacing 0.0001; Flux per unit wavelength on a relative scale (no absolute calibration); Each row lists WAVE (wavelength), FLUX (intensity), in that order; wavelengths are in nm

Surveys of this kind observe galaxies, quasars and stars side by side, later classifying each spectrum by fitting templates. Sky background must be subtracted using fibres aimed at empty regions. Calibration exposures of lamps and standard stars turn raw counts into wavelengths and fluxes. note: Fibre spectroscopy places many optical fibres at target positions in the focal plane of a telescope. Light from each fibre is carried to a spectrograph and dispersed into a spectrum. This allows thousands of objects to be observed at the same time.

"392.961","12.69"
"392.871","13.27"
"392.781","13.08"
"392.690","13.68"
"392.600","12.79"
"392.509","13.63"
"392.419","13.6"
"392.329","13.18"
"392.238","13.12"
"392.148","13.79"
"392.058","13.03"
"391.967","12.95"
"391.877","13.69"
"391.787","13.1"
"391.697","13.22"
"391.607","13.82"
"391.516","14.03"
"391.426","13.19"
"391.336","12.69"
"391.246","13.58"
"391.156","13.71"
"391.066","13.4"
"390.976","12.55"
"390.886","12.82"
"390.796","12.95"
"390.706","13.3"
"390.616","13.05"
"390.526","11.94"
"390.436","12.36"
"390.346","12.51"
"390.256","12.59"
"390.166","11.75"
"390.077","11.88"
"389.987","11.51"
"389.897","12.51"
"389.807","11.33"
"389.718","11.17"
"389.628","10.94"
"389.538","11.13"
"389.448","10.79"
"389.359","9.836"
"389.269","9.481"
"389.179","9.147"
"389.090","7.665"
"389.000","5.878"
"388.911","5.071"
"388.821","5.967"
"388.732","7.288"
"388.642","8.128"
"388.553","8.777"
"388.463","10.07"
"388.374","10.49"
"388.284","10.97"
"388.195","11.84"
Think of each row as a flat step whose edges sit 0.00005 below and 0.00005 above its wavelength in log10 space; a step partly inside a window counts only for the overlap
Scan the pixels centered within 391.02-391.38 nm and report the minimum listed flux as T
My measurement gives 12.69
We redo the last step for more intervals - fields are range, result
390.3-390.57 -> 11.94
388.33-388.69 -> 8.128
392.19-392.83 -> 12.79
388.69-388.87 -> 5.967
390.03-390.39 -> 11.75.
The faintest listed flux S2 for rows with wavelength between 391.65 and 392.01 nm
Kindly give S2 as 12.95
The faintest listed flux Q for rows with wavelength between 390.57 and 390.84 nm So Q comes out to 12.95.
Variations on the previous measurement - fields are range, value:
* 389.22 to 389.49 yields 9.481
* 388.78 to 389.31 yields 5.071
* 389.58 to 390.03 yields 10.94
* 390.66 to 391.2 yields 12.55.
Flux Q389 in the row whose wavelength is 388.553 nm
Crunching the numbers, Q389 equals 8.777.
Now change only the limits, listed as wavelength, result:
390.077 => 11.88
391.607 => 13.82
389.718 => 11.17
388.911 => 5.071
